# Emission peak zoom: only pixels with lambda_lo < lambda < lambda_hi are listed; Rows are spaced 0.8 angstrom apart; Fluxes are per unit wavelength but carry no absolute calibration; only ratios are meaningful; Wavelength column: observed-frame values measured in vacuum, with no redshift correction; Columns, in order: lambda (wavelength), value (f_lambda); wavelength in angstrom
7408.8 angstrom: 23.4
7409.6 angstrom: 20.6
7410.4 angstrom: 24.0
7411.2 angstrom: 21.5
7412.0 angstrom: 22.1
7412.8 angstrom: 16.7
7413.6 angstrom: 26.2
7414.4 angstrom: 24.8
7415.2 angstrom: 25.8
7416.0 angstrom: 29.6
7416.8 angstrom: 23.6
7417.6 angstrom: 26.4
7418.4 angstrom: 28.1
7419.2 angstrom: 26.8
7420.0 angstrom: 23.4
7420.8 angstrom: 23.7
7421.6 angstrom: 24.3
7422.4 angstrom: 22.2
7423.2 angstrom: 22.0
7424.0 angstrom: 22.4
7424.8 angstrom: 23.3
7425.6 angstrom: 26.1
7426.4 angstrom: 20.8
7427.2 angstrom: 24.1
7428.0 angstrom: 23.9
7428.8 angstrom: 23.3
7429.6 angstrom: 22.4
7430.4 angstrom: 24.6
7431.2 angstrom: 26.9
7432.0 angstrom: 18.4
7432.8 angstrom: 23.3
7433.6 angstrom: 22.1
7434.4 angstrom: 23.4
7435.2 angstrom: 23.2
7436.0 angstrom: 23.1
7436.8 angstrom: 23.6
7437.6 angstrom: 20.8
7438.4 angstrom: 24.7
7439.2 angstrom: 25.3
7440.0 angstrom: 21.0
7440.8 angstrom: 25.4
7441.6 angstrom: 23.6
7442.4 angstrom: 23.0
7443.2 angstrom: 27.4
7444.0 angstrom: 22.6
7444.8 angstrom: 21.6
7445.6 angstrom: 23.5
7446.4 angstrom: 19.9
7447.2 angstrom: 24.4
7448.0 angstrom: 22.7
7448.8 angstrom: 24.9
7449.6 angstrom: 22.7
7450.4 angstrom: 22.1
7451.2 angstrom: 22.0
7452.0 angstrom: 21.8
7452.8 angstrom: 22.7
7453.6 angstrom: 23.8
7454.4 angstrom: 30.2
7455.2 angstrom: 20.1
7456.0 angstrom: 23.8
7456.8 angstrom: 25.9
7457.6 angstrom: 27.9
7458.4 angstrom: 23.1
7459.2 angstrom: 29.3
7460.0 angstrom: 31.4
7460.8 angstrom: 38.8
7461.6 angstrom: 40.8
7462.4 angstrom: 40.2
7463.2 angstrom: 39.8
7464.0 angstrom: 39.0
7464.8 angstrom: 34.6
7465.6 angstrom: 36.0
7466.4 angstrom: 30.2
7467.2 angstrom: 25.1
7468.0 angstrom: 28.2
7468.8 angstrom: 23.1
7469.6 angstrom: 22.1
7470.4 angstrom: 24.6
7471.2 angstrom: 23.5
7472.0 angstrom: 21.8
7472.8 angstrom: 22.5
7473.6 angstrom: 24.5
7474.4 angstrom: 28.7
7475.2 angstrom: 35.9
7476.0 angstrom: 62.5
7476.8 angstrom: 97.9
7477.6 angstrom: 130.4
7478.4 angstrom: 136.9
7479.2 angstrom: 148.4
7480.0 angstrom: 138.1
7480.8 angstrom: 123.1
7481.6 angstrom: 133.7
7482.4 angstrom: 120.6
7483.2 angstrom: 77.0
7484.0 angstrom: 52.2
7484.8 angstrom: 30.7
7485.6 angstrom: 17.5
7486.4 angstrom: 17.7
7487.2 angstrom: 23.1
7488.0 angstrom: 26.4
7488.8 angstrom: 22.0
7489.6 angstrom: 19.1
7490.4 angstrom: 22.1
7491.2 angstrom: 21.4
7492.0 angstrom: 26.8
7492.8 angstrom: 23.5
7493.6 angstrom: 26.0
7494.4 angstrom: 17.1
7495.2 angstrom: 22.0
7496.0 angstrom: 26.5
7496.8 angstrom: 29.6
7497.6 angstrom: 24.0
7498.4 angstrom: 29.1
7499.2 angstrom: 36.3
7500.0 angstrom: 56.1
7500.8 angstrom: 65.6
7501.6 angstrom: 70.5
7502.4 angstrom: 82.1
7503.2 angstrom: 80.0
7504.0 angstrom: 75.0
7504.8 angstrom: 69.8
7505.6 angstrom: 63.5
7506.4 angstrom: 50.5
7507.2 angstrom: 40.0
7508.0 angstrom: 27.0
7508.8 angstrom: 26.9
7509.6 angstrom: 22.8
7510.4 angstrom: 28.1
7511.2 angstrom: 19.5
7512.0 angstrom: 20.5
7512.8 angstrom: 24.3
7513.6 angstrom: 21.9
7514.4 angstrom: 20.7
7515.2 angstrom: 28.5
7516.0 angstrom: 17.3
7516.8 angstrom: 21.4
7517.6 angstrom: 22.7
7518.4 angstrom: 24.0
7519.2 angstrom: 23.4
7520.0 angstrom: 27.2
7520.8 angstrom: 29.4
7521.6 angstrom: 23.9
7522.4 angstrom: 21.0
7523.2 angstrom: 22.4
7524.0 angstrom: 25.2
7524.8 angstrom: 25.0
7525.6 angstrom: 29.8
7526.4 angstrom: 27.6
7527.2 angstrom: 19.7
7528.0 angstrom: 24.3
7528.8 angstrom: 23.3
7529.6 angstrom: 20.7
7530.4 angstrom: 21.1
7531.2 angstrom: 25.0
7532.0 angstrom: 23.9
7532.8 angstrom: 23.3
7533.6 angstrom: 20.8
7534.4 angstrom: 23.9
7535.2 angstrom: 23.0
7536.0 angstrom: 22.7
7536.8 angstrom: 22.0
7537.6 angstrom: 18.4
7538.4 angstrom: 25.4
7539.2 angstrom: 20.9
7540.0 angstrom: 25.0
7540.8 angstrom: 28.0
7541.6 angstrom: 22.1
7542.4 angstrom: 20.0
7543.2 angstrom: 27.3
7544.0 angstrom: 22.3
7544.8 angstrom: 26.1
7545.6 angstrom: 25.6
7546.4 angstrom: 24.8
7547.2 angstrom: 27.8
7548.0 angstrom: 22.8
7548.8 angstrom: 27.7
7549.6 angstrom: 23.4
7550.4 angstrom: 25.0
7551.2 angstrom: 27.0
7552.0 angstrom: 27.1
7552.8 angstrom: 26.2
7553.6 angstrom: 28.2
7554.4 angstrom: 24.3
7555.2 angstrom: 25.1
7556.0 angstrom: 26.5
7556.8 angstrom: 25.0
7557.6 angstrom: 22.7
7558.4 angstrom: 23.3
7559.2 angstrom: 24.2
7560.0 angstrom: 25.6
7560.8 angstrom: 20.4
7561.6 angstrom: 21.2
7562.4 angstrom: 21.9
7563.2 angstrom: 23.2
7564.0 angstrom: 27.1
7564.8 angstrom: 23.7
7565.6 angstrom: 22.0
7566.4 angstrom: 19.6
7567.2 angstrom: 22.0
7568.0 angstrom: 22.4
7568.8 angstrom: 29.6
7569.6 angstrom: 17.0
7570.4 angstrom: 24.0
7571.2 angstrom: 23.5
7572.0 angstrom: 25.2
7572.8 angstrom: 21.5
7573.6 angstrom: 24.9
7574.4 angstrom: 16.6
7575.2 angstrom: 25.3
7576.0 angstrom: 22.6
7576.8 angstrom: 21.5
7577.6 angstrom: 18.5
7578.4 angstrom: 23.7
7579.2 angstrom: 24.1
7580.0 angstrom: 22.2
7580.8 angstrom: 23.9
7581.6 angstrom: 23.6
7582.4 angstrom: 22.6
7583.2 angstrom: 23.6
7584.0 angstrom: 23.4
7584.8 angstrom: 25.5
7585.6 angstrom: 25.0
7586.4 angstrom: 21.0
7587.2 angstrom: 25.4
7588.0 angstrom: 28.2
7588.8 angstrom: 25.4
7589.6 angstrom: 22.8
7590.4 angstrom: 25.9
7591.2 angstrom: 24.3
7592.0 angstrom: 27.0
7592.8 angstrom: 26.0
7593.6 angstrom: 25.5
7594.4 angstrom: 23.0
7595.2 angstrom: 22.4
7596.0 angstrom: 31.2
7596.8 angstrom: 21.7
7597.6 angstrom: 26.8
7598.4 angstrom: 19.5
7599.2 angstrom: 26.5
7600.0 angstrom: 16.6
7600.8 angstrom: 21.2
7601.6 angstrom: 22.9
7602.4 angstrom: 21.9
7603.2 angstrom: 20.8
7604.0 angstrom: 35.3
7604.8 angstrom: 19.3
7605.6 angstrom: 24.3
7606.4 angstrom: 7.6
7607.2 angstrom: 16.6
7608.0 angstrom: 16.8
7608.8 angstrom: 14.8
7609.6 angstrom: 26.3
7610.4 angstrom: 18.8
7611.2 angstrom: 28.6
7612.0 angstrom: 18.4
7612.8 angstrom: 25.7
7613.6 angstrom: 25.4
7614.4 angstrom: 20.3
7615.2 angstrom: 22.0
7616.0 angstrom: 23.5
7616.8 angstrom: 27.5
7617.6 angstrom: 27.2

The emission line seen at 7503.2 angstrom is [N II]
